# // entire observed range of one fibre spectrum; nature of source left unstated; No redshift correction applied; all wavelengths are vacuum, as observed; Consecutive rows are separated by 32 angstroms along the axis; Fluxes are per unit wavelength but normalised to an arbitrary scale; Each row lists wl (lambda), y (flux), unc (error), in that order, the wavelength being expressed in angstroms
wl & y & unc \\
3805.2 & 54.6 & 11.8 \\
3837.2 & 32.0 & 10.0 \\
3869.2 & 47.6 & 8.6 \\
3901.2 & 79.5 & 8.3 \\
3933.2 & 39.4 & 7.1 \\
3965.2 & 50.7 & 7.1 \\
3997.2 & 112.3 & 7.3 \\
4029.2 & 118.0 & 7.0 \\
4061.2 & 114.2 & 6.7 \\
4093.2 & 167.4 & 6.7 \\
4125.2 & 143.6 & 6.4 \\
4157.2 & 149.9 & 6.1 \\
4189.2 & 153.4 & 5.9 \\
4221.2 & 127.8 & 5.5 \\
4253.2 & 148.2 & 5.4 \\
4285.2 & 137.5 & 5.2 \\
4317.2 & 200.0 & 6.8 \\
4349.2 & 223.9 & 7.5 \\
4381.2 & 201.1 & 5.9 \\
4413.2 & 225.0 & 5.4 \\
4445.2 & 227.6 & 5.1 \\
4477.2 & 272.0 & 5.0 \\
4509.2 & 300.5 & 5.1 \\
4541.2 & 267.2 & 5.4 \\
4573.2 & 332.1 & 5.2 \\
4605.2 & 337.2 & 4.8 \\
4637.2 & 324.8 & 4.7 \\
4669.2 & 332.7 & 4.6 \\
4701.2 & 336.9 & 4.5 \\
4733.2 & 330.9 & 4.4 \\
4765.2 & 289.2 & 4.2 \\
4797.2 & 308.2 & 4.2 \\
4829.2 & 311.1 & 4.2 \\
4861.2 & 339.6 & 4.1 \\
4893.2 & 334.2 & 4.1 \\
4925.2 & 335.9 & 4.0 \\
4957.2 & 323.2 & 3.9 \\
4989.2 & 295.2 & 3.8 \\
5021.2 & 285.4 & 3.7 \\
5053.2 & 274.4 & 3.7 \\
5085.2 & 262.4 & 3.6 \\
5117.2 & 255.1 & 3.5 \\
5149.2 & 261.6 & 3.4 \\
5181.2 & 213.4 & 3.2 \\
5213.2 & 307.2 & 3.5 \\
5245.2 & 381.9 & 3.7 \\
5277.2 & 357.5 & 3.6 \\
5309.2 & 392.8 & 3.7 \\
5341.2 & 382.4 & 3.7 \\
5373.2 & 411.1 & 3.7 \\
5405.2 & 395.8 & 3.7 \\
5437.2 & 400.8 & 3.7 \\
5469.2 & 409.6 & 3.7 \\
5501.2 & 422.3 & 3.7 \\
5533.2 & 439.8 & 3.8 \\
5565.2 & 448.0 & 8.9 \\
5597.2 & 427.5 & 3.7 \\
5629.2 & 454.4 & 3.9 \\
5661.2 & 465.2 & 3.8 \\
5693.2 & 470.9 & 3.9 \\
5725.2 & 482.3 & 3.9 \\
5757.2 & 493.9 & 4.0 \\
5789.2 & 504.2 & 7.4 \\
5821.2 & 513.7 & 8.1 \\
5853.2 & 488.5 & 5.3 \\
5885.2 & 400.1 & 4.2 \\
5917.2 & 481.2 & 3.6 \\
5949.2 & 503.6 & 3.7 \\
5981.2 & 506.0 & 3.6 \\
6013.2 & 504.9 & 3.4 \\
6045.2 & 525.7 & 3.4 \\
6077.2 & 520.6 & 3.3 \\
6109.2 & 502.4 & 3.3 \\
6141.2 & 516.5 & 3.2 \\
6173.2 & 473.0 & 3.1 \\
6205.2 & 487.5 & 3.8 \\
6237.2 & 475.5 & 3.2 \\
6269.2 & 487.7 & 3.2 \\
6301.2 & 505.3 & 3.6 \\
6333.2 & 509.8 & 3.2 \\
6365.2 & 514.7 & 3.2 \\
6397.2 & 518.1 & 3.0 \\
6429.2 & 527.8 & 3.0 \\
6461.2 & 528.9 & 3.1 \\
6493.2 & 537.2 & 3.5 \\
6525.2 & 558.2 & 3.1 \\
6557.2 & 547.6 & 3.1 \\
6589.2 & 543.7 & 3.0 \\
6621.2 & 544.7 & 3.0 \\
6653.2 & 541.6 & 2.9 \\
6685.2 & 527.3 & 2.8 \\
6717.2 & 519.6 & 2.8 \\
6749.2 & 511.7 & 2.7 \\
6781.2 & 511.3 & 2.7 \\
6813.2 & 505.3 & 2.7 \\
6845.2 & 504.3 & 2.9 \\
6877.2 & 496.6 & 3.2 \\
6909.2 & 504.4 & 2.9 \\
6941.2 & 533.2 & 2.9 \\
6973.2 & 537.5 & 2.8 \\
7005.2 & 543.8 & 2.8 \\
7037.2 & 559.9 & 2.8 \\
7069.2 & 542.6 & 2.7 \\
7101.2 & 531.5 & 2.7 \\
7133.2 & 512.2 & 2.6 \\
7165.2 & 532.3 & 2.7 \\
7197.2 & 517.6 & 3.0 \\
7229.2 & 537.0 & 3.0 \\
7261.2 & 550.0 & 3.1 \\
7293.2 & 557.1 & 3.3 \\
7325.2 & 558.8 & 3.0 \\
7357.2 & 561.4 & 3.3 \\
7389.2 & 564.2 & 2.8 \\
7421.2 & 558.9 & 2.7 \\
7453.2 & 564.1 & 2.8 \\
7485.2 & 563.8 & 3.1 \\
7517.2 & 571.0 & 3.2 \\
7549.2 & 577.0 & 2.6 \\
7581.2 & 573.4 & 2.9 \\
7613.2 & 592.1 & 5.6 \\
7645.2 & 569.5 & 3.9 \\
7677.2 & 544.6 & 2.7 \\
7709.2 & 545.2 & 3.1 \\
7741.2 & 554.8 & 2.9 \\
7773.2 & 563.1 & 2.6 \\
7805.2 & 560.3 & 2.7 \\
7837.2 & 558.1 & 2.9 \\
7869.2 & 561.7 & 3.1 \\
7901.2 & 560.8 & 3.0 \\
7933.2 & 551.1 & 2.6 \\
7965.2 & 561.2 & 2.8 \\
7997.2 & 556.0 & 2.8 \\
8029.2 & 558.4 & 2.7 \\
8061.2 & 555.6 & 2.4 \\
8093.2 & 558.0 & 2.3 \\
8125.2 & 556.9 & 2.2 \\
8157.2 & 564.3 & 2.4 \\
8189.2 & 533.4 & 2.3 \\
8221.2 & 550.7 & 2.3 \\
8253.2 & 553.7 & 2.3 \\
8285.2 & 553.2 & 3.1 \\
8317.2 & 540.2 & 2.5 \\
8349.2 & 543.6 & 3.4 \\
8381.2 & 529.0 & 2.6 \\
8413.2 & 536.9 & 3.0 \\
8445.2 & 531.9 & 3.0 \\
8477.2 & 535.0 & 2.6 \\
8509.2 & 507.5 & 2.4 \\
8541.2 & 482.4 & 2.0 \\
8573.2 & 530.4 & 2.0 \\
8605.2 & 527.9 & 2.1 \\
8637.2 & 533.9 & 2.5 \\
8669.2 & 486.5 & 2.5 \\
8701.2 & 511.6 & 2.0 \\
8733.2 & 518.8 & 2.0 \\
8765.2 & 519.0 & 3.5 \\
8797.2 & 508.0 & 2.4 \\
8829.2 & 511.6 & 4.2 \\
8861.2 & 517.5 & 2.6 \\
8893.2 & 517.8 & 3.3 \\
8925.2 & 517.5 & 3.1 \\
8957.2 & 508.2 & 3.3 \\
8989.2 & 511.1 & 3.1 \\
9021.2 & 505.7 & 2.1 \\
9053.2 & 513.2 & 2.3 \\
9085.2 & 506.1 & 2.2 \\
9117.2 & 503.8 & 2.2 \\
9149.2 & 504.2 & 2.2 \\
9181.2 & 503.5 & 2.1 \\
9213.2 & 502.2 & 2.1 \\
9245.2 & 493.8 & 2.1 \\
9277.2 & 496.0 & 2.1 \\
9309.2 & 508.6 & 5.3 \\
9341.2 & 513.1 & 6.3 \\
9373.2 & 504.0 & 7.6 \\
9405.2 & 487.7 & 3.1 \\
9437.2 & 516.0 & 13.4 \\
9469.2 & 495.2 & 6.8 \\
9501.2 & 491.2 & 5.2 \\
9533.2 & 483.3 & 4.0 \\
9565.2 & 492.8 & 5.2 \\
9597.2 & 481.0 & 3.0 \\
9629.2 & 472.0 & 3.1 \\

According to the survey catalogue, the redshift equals 0.000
